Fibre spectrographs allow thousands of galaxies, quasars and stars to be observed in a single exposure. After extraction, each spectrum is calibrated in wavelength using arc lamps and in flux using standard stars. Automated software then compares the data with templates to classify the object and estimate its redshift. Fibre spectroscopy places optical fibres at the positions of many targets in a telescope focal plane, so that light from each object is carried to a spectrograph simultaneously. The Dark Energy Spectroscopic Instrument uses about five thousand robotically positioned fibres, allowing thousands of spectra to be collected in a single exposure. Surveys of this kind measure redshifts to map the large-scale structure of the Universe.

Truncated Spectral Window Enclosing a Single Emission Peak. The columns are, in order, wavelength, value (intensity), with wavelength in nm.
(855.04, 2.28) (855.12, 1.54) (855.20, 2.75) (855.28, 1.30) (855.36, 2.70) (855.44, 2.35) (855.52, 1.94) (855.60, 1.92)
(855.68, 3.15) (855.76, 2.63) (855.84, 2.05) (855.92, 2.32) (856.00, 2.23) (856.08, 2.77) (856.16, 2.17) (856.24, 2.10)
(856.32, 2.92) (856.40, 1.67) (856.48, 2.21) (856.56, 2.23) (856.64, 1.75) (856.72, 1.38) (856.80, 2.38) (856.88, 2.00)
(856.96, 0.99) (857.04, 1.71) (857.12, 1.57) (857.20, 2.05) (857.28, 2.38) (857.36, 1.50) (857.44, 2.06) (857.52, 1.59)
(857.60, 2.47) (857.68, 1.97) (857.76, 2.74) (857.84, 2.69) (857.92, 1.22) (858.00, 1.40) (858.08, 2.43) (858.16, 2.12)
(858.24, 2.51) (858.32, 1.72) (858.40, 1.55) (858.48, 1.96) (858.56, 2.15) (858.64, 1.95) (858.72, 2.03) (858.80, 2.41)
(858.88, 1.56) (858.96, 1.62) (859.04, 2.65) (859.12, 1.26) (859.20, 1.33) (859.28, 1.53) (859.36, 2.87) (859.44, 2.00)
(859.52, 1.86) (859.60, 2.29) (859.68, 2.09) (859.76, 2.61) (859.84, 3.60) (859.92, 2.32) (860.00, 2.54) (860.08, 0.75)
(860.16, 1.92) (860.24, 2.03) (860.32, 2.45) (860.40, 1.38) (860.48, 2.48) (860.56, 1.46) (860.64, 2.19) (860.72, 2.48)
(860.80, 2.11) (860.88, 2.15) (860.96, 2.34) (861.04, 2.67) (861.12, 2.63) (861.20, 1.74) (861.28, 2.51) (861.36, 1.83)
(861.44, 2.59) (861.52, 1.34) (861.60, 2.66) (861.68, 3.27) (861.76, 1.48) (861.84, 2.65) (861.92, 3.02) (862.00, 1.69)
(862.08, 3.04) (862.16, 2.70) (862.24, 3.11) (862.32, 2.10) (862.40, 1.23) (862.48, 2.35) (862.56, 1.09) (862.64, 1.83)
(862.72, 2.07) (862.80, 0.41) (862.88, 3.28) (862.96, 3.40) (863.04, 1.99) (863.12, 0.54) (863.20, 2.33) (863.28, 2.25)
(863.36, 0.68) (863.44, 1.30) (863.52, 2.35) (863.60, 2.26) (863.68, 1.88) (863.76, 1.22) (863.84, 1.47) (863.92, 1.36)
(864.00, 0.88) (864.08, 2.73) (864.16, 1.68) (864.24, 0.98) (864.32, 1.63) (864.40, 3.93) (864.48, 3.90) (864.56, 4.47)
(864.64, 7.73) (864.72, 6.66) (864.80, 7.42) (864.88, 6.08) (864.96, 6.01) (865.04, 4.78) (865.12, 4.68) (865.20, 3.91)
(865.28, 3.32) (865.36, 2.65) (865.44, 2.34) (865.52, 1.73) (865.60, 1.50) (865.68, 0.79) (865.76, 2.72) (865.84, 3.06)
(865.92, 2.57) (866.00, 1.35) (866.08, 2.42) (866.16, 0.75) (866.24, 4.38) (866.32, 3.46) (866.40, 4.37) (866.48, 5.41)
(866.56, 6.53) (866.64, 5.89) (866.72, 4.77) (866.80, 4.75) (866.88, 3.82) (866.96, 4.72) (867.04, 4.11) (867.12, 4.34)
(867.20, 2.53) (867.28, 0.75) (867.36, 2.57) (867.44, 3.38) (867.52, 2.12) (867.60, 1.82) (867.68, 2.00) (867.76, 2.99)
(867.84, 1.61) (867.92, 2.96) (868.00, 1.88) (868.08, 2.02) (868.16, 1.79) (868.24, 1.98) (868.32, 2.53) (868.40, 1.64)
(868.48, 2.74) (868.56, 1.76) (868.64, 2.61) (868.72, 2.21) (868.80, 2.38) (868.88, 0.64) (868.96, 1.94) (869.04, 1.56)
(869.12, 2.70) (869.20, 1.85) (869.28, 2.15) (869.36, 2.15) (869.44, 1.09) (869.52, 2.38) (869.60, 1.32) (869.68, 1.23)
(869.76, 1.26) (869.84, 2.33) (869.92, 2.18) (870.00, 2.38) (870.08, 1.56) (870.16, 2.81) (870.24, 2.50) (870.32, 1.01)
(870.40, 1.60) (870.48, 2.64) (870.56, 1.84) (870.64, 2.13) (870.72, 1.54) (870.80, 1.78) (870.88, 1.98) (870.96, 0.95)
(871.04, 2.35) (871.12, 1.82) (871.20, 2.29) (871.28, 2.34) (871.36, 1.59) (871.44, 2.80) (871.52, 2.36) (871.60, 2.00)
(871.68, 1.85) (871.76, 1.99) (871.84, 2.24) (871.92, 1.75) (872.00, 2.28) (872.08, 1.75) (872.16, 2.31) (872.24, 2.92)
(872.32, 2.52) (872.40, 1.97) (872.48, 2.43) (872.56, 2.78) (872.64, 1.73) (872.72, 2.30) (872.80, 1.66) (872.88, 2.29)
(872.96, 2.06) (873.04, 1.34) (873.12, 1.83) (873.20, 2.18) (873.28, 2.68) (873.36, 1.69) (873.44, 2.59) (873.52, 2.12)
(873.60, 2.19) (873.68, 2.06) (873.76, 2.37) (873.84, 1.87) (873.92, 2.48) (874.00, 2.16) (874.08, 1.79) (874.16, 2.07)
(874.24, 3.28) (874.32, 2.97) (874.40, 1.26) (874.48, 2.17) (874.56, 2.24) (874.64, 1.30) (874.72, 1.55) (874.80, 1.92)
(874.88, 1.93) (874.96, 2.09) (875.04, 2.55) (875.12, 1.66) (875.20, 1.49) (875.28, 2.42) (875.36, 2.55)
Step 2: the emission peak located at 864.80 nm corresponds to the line [S II]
